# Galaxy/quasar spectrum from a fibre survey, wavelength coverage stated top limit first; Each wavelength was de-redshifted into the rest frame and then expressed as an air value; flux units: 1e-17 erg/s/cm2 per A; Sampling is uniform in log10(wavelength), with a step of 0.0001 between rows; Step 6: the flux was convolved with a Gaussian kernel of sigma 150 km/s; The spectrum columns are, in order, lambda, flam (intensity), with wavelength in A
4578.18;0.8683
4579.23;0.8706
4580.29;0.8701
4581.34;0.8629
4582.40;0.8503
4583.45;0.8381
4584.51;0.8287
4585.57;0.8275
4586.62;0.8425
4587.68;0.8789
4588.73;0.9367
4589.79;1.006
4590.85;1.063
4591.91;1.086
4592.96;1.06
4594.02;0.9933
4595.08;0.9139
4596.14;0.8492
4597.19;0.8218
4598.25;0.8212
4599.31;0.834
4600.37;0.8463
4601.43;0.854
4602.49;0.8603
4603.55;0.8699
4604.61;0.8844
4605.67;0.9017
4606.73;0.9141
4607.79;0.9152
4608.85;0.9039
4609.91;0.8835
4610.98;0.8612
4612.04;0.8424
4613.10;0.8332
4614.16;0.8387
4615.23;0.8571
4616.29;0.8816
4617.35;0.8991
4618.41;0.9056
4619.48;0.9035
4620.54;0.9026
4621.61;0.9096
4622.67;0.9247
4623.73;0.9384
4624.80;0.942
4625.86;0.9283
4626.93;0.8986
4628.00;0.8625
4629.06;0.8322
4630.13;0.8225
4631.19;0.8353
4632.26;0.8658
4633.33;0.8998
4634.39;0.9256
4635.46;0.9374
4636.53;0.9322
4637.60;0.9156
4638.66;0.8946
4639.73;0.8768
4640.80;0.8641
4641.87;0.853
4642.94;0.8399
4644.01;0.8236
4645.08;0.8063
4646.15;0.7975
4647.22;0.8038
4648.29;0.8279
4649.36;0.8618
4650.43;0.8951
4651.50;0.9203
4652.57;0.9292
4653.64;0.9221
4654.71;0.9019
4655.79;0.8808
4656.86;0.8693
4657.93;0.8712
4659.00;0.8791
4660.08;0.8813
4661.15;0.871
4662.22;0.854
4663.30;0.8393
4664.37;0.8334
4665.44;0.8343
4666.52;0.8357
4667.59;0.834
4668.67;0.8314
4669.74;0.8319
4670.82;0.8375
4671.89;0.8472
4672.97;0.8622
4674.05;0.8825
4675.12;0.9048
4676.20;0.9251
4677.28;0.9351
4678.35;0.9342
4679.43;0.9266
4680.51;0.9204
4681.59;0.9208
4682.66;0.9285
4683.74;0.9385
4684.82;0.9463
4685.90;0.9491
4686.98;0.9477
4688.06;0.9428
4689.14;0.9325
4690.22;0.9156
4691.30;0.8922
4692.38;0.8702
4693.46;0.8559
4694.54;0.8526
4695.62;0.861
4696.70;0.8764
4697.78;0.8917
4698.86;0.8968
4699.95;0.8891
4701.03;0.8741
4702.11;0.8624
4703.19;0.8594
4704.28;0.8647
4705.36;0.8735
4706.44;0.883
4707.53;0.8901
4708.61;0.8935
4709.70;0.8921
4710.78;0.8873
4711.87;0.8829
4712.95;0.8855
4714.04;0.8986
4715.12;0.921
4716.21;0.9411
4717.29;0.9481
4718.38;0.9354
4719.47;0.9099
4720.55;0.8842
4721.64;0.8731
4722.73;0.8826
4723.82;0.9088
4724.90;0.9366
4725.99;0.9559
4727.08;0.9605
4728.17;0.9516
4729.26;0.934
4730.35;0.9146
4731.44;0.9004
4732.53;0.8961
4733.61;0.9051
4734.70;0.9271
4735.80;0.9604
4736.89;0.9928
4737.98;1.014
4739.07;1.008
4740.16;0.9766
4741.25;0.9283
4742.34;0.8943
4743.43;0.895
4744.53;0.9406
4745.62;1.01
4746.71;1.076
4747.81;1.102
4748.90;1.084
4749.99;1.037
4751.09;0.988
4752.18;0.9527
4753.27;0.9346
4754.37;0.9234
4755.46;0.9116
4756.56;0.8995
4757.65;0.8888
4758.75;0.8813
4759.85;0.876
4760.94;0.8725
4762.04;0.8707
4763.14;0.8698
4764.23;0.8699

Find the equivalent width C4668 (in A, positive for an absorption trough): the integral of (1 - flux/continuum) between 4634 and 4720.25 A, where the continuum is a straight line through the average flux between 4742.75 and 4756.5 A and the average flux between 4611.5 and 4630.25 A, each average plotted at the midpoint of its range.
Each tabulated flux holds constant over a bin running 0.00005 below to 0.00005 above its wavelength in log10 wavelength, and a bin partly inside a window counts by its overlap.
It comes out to 4.0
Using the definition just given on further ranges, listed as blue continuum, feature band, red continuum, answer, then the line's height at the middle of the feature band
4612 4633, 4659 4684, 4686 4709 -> 0.23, 0.886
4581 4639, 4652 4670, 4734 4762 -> 1.01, 0.917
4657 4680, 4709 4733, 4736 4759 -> 0.57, 0.936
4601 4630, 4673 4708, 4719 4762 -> 0.73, 0.92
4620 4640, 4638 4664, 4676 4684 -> 1.30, 0.911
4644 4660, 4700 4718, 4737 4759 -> 0.71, 0.928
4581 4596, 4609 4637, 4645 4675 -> 0.22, 0.894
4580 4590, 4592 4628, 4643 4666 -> -1.06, 0.867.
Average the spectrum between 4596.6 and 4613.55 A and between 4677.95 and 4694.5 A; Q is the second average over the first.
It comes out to 1.06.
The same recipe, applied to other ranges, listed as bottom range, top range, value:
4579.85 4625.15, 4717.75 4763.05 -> 1.05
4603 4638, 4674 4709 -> 1.01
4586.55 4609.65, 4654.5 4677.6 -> 0.95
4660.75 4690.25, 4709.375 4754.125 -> 1.06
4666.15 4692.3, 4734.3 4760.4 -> 1.07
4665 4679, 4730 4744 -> 1.08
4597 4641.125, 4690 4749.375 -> 1.04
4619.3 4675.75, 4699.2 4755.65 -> 1.07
